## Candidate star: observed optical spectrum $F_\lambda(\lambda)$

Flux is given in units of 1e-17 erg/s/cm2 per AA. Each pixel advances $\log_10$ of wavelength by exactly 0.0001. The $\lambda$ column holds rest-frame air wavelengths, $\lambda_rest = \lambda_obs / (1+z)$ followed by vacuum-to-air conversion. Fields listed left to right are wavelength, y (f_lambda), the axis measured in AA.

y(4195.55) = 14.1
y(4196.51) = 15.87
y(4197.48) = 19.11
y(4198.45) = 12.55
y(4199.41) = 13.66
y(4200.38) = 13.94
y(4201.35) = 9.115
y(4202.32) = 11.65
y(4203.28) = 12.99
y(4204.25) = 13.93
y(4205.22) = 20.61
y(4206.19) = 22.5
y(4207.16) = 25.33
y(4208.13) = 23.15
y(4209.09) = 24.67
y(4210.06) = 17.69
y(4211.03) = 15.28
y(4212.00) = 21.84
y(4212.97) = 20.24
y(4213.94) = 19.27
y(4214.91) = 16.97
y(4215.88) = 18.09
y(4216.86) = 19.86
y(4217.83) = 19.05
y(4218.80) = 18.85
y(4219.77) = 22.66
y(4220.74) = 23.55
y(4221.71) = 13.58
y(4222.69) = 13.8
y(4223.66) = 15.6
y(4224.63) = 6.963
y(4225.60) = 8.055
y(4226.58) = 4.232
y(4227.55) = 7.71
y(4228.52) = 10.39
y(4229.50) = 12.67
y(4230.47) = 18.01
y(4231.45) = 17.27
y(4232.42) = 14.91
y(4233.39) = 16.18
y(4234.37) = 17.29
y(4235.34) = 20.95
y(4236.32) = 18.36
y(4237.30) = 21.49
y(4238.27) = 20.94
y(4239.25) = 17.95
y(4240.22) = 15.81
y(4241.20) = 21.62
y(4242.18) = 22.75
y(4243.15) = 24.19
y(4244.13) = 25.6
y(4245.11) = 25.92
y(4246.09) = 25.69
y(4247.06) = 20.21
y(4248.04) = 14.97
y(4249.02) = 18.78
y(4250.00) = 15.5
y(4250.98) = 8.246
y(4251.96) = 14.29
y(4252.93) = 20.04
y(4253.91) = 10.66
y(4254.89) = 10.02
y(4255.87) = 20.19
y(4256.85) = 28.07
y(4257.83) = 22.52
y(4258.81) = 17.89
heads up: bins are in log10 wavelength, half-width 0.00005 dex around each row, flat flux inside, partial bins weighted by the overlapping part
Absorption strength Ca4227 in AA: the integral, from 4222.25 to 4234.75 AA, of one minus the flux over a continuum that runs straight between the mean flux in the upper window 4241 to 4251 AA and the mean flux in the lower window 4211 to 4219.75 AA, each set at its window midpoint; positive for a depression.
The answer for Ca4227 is 4.66 AA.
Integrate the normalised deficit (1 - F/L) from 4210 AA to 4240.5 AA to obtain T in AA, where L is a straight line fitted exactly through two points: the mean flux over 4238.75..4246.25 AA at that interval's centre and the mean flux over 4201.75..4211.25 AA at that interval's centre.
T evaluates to 6.1 AA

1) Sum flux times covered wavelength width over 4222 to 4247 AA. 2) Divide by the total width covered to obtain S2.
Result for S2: 17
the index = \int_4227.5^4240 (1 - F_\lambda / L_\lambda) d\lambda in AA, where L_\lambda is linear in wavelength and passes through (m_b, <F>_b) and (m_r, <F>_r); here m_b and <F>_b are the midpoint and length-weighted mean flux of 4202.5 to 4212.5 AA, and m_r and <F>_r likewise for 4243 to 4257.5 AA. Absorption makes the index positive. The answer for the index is 1.5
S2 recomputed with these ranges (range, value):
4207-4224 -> 19.3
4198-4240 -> 16.6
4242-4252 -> 19.8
